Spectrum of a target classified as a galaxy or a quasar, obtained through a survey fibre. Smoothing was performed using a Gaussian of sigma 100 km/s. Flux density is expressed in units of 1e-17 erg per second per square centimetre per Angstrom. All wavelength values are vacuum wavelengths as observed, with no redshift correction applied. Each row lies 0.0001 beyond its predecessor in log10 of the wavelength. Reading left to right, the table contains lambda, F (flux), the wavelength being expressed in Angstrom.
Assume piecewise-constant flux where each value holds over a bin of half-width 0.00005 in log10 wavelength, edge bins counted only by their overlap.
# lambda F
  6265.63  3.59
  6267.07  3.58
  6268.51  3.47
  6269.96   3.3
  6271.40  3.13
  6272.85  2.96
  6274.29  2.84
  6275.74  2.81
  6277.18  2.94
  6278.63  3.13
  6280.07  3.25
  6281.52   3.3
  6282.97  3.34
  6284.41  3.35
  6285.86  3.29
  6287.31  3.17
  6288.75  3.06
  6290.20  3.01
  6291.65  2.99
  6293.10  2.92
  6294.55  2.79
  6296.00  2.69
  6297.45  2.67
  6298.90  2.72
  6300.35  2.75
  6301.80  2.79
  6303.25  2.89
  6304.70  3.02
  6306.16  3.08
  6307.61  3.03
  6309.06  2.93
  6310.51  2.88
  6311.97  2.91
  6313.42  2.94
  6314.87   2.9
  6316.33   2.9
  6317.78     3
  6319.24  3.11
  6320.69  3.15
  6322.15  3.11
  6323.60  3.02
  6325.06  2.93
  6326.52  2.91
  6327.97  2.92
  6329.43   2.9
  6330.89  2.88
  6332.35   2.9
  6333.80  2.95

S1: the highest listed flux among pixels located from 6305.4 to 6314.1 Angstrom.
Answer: 3.08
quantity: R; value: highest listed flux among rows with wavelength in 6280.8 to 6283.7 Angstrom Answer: 3.34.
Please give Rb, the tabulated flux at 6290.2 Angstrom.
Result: 3.01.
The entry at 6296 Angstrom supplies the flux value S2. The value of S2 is 2.69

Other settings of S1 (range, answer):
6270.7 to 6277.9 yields 3.13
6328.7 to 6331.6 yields 2.9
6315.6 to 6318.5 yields 3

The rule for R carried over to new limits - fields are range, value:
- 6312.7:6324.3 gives 3.15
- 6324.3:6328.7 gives 2.93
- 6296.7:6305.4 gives 3.02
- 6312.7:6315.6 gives 2.94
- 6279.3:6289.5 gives 3.35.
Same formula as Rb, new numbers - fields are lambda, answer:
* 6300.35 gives 2.75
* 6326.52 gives 2.91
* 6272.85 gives 2.96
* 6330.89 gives 2.88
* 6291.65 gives 2.99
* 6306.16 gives 3.08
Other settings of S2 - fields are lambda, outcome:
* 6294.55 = 2.79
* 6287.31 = 3.17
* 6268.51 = 3.47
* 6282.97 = 3.34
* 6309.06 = 2.93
